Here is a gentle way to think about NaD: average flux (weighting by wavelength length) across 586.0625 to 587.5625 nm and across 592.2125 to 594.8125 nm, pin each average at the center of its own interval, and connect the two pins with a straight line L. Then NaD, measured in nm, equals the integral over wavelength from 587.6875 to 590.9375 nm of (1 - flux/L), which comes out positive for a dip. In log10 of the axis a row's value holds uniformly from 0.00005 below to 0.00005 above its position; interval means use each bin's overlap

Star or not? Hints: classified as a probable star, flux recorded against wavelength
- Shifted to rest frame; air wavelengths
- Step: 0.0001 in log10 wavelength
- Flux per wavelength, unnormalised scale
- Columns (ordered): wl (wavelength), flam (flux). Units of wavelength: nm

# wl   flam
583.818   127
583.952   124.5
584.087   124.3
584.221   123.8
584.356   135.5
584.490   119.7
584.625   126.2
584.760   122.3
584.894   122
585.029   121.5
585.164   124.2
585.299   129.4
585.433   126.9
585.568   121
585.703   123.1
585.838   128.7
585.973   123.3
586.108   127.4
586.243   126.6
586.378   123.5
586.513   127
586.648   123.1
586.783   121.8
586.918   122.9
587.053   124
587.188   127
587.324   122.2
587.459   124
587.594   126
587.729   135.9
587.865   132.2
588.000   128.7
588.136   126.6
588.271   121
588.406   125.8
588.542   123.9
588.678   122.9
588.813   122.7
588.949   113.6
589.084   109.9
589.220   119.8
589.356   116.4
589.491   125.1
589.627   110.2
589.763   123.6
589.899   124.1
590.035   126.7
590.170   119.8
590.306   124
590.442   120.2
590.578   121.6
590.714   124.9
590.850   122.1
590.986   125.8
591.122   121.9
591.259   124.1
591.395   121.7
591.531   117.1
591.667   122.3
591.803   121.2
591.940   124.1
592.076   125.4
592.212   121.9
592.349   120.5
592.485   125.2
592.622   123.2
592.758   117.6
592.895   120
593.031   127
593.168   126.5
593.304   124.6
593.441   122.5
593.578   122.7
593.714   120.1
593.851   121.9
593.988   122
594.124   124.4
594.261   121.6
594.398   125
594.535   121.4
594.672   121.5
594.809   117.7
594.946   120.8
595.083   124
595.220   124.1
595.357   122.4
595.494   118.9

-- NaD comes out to 0.034 nm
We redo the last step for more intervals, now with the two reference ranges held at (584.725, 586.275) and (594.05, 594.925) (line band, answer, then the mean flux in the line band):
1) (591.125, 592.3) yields 0.01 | 122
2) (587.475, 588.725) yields -0.03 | 127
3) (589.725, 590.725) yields 0.00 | 123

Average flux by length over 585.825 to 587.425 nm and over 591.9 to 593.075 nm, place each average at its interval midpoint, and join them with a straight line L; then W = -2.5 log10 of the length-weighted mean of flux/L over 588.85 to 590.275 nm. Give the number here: 0.04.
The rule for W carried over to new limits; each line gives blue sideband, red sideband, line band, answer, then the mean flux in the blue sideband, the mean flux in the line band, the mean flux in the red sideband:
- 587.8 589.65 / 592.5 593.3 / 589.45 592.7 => 0.00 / 122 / 122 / 123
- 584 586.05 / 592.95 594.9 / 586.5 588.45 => -0.01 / 125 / 126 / 123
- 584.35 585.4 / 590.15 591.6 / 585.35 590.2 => 0.00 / 125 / 124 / 122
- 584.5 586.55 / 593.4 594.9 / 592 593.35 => -0.01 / 125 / 123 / 122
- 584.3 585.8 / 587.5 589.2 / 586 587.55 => 0.00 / 125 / 125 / 124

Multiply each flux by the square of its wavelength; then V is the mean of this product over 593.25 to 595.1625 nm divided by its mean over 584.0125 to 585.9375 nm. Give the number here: 1.01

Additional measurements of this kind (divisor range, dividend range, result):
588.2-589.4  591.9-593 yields 1.04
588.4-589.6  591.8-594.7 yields 1.04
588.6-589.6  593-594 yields 1.06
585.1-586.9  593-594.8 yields 1.01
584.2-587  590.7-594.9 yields 1.01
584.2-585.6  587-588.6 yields 1.02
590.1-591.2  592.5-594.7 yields 1.01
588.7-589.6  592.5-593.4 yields 1.06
